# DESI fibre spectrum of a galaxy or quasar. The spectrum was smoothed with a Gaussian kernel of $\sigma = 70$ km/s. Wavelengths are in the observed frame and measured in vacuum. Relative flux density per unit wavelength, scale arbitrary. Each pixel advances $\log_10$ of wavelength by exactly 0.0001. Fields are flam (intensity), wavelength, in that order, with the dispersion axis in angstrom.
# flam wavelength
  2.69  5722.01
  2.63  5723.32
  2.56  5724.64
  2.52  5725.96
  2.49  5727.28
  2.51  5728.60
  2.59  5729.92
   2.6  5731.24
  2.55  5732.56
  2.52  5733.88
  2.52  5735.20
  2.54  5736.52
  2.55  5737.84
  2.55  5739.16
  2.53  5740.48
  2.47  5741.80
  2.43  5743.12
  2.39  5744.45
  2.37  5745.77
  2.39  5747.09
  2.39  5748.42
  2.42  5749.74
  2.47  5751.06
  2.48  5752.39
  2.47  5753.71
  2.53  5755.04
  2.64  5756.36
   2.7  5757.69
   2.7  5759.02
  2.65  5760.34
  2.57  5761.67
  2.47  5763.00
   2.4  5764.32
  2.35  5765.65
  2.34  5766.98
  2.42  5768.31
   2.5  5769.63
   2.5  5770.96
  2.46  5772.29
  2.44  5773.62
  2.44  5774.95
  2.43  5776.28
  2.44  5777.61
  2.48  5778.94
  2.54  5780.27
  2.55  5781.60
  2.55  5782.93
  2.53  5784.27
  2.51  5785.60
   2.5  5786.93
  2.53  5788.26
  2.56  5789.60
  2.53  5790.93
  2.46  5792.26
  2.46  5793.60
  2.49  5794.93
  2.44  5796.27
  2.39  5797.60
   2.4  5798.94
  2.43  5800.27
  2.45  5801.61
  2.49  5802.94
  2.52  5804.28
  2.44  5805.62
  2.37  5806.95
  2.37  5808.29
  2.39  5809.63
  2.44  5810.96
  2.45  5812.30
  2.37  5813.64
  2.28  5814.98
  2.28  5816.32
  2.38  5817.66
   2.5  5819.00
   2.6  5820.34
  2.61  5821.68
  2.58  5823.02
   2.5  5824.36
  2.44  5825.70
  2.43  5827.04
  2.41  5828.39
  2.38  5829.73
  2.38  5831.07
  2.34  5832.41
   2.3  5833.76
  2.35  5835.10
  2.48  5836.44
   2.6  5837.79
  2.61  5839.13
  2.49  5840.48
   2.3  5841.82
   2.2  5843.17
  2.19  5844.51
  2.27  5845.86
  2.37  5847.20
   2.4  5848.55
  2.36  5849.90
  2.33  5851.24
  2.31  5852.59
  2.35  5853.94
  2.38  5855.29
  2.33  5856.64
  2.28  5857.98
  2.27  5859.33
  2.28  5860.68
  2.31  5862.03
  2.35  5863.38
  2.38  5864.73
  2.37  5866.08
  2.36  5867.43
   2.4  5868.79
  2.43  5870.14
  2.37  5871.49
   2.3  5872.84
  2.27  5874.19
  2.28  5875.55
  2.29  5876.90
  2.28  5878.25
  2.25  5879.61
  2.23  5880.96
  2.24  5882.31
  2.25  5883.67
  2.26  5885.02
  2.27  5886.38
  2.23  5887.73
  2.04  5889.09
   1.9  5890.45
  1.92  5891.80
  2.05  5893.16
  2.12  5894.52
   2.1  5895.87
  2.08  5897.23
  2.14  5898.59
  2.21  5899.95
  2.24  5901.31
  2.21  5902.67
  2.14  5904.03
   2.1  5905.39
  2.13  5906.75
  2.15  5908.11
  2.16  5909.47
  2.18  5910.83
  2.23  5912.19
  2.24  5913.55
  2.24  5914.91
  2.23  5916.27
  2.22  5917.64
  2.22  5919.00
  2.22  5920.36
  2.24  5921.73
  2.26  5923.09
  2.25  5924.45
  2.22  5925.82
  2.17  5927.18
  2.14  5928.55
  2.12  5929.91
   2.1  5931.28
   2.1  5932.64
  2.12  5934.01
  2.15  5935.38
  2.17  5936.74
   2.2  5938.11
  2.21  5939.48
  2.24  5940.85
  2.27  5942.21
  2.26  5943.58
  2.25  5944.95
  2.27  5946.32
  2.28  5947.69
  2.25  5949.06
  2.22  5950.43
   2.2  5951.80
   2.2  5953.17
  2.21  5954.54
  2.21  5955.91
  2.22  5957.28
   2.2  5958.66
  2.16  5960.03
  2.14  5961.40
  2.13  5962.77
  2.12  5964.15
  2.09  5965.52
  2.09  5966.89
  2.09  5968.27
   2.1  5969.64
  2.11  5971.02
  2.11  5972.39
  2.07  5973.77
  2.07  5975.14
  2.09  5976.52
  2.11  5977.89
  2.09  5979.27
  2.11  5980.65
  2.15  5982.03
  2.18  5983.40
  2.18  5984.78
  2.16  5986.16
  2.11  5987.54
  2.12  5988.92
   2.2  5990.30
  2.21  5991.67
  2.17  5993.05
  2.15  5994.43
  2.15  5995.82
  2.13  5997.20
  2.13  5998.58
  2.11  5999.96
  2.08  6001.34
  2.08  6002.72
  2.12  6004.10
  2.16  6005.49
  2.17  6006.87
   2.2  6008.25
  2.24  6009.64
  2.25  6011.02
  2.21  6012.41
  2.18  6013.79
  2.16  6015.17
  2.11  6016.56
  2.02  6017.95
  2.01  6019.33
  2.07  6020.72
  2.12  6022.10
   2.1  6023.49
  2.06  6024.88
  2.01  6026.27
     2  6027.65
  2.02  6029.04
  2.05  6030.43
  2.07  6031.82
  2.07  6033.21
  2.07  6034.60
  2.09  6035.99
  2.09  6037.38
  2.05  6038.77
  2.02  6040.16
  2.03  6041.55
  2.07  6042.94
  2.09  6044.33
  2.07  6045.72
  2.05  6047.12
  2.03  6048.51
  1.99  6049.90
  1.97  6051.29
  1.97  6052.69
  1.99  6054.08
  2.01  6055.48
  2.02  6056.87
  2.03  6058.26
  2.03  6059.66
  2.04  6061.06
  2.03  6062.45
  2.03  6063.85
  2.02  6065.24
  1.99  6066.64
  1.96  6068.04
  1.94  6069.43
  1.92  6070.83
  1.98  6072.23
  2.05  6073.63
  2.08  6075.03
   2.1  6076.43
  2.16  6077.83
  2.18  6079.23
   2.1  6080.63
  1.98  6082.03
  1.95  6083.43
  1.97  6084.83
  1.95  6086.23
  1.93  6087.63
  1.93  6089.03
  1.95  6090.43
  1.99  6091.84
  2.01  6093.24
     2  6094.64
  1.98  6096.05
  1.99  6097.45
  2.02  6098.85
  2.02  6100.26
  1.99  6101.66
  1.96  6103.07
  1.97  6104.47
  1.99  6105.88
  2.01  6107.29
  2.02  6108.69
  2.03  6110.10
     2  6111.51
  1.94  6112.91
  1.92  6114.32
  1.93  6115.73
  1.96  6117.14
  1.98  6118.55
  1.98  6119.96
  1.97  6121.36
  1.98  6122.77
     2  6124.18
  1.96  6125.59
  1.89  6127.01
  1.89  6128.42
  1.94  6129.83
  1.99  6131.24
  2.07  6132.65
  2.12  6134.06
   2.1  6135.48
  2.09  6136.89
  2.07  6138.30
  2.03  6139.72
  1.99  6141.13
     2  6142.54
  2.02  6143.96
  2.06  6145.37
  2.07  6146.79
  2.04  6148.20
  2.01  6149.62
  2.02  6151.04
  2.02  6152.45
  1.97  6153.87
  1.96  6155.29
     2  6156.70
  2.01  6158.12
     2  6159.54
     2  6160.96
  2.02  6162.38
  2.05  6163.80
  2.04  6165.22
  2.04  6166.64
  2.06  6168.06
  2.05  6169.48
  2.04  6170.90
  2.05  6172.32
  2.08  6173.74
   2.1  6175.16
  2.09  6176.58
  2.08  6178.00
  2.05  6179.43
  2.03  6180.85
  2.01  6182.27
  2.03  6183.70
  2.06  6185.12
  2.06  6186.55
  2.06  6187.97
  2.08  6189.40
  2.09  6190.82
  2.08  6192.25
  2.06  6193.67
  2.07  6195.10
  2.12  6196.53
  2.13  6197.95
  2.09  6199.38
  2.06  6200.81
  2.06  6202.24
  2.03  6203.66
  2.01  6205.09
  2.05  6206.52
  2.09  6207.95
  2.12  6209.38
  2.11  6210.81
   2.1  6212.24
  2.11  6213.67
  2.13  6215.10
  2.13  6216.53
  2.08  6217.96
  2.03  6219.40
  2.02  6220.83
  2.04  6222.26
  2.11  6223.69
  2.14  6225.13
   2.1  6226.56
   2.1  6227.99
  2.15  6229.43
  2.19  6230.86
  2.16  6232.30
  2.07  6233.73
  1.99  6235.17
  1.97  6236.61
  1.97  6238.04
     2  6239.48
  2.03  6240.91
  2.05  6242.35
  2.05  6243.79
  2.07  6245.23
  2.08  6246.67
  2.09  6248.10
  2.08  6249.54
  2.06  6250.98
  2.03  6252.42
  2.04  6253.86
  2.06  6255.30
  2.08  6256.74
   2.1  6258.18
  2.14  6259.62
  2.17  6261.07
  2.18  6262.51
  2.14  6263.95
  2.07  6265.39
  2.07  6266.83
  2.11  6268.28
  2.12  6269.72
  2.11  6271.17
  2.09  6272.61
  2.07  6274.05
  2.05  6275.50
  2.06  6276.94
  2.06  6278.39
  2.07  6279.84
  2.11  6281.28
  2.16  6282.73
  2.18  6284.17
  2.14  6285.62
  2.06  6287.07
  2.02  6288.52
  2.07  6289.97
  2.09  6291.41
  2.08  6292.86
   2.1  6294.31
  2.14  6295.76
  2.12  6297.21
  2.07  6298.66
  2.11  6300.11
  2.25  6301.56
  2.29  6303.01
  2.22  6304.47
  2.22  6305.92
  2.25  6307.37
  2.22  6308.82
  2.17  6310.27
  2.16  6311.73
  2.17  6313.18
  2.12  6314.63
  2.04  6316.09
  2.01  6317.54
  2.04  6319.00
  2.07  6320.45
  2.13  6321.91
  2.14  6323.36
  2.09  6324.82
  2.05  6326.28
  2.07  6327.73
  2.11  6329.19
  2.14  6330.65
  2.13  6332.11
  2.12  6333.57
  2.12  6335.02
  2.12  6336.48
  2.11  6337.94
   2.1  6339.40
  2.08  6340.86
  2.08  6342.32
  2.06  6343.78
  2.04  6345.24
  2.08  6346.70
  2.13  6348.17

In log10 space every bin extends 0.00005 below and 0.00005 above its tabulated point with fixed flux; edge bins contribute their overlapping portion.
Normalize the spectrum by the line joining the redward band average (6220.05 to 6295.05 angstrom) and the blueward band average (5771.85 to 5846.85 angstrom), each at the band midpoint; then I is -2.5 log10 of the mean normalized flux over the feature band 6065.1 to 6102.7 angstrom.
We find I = 0.11 mag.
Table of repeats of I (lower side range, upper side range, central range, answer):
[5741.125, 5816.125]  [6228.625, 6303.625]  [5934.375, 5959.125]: 0.055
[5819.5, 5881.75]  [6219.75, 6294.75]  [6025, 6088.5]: 0.100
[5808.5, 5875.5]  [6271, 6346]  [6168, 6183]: 0.067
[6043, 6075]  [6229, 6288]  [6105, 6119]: 0.030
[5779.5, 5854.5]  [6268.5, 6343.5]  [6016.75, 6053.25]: 0.122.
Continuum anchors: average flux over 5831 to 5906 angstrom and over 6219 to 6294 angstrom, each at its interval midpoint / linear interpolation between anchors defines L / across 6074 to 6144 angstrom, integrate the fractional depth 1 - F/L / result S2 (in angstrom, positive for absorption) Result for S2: 5.0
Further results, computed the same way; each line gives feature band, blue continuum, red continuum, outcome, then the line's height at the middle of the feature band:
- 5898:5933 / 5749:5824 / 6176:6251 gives 2.48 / 2.35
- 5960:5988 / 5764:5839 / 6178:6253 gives 2.16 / 2.29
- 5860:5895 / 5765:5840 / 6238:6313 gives 2.21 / 2.4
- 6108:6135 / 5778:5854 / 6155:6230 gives 1.98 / 2.14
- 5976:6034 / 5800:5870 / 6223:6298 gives 3.82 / 2.27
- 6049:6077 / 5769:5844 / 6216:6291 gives 2.91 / 2.24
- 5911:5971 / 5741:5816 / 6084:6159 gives 1.39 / 2.24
